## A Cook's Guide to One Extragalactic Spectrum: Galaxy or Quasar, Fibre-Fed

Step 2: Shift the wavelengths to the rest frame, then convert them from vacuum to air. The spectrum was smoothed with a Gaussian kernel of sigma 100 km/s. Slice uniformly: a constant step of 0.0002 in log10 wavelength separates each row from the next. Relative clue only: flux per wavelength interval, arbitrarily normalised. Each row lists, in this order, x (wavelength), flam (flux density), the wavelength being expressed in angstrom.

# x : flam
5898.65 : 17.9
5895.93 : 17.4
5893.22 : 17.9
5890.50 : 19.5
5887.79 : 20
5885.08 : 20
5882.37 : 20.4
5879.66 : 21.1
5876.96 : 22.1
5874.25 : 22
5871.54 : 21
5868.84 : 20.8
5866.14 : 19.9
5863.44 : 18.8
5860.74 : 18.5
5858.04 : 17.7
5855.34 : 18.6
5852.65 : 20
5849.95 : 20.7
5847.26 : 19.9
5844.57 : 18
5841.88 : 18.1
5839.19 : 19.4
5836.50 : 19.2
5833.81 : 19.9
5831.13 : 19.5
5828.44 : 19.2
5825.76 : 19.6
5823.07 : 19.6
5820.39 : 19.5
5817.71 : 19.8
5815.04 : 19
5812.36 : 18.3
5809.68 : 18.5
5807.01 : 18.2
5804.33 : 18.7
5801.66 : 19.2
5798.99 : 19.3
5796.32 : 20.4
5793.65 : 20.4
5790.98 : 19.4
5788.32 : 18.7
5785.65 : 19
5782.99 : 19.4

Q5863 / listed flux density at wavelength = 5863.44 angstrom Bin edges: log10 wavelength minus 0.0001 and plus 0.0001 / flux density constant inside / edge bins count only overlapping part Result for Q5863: 18.8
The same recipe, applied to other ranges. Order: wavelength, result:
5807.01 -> 18.2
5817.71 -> 19.8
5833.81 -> 19.9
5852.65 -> 20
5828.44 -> 19.2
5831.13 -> 19.5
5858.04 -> 17.7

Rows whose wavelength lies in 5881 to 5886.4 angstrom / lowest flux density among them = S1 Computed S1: 20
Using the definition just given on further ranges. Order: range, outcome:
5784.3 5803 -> 18.7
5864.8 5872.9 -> 19.9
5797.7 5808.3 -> 18.2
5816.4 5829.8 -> 19.2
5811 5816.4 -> 18.3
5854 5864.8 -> 17.7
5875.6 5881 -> 21.1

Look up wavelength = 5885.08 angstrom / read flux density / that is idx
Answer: 20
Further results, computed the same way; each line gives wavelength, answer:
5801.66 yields 19.2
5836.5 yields 19.2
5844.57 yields 18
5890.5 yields 19.5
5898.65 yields 17.9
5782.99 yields 19.4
